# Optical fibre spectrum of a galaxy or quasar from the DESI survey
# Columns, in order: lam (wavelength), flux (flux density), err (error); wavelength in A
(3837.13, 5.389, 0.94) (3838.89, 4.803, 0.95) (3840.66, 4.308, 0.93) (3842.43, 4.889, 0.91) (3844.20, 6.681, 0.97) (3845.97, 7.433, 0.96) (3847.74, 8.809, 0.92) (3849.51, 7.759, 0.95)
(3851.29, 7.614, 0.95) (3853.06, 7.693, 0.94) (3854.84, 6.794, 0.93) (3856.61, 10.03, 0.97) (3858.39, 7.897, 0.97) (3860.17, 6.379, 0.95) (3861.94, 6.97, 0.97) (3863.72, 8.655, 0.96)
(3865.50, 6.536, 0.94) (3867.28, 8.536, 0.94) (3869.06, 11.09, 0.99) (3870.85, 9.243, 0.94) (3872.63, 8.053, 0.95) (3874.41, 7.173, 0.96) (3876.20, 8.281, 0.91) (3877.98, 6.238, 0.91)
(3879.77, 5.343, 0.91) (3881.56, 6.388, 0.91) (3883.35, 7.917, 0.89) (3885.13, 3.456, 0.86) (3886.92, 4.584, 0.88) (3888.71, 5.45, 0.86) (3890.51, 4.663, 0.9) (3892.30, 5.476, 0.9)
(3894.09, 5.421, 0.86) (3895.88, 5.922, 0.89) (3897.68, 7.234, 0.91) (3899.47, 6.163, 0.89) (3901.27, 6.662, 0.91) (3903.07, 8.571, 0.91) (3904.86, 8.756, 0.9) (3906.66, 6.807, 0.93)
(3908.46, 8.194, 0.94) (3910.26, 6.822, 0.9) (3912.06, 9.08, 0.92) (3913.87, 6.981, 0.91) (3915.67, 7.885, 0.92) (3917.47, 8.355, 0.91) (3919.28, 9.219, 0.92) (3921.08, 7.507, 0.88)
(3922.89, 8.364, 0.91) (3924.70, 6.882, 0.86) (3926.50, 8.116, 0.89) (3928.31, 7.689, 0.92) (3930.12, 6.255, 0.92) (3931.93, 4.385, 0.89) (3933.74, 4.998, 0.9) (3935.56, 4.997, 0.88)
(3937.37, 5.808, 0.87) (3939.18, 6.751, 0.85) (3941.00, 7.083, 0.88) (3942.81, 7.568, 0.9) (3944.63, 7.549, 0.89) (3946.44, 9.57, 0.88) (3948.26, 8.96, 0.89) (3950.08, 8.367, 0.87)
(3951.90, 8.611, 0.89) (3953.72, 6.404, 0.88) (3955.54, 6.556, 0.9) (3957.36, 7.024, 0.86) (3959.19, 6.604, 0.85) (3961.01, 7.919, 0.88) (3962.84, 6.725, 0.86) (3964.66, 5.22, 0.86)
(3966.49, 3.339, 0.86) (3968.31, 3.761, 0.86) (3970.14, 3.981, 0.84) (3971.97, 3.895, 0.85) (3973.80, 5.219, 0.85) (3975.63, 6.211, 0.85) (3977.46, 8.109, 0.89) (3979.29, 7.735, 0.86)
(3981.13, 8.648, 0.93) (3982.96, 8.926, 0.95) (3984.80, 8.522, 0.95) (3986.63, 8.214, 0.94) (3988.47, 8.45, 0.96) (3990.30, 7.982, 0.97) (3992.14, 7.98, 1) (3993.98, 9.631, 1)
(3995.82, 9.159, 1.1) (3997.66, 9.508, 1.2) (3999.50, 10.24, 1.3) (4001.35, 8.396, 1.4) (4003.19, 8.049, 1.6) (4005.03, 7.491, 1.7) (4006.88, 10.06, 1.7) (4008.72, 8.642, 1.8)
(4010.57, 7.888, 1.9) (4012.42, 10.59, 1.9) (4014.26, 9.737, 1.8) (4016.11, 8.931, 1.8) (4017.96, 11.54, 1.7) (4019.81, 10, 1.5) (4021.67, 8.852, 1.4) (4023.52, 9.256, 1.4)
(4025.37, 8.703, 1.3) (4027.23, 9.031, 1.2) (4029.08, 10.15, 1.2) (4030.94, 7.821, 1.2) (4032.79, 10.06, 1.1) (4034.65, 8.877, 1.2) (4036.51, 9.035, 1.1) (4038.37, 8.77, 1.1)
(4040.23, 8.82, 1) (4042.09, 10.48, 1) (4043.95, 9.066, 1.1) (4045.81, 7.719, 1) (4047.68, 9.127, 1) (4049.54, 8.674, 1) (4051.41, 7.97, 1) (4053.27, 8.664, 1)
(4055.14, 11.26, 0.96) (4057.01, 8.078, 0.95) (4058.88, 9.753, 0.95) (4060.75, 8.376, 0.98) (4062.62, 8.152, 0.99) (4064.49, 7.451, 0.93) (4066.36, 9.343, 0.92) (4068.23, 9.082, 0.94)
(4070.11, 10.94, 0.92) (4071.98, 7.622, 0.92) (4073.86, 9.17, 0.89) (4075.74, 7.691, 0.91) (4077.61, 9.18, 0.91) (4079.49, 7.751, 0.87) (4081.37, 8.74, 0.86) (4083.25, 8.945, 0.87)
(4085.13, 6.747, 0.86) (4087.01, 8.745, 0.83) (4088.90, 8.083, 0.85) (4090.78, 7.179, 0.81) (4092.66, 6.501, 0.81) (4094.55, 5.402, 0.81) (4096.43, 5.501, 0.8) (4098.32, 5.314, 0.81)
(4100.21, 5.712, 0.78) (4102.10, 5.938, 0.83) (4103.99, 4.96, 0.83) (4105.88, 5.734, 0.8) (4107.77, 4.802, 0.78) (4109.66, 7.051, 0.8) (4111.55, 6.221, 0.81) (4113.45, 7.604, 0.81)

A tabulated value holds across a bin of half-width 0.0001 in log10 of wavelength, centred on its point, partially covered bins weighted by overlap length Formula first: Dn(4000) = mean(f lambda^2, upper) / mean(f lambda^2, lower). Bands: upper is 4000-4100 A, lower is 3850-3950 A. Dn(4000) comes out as 1.29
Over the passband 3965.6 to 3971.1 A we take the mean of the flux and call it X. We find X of 3.7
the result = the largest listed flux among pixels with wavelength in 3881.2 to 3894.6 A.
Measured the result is 7.917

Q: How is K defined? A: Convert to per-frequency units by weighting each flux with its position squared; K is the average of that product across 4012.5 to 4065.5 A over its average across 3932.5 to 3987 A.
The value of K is 1.4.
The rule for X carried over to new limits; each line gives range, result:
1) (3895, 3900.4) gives 6.44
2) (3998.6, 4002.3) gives 9.29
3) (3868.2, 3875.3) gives 8.88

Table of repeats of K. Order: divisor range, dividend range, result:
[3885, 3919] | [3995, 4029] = 1.44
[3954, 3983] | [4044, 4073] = 1.50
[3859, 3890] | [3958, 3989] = 0.98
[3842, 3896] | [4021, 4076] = 1.39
